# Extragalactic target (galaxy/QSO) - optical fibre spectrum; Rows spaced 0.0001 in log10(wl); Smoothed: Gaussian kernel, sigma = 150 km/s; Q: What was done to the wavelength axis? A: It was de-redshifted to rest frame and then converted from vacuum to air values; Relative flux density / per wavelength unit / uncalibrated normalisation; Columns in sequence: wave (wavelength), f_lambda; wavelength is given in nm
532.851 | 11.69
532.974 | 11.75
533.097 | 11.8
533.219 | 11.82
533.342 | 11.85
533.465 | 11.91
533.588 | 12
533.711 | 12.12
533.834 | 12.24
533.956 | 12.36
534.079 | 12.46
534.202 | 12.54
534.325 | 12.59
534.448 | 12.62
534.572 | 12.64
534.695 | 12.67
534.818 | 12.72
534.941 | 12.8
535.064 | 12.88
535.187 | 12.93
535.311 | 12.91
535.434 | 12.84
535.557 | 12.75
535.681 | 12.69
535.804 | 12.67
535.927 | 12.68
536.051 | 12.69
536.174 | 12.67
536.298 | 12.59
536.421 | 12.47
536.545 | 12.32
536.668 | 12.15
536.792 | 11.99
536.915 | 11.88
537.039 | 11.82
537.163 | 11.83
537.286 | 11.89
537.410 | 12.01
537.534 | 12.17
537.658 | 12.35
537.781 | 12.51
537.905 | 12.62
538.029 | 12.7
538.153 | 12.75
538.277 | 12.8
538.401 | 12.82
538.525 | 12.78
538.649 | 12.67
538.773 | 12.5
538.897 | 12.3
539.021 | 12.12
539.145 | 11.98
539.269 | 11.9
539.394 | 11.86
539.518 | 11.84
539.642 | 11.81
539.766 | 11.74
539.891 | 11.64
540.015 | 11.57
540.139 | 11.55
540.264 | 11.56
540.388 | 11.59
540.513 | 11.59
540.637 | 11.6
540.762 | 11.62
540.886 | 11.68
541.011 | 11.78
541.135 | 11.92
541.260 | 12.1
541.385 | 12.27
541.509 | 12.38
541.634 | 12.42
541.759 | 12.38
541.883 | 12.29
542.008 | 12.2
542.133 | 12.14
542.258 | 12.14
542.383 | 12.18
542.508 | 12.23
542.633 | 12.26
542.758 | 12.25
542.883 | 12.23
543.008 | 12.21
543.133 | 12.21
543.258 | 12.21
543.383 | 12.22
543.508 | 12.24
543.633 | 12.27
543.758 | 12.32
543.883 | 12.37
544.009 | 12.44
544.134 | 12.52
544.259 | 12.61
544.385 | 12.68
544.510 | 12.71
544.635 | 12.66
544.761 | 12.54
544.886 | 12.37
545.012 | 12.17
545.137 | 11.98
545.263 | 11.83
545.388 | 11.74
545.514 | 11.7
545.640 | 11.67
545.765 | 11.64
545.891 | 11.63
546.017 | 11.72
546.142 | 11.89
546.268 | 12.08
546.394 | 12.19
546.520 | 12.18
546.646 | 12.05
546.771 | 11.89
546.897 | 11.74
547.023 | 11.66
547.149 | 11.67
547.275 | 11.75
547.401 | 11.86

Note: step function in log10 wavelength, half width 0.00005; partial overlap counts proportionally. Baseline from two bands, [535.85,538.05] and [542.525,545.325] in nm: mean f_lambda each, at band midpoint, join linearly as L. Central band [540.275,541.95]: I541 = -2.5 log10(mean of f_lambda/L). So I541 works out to 0.03 mag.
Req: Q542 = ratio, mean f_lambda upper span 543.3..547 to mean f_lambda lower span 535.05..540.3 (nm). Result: 1.0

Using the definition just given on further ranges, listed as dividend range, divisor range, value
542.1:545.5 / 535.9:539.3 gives 0.99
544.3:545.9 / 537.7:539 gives 0.96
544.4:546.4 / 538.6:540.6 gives 1.01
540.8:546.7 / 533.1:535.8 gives 0.97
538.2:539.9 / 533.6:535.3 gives 0.97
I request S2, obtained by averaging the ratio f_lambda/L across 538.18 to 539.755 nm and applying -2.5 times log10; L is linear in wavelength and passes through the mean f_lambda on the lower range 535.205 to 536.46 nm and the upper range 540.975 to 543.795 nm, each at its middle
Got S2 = 0.02 mag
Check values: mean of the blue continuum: 12.7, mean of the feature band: 12.3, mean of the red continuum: 12.2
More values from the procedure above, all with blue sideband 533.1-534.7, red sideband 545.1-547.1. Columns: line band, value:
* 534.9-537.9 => -0.02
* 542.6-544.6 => -0.04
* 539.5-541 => 0.04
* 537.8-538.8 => -0.05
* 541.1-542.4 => -0.02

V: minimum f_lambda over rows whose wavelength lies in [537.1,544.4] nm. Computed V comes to 11.55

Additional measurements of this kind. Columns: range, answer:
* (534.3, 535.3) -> 12.59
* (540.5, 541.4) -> 11.59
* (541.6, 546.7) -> 11.63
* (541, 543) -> 11.78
